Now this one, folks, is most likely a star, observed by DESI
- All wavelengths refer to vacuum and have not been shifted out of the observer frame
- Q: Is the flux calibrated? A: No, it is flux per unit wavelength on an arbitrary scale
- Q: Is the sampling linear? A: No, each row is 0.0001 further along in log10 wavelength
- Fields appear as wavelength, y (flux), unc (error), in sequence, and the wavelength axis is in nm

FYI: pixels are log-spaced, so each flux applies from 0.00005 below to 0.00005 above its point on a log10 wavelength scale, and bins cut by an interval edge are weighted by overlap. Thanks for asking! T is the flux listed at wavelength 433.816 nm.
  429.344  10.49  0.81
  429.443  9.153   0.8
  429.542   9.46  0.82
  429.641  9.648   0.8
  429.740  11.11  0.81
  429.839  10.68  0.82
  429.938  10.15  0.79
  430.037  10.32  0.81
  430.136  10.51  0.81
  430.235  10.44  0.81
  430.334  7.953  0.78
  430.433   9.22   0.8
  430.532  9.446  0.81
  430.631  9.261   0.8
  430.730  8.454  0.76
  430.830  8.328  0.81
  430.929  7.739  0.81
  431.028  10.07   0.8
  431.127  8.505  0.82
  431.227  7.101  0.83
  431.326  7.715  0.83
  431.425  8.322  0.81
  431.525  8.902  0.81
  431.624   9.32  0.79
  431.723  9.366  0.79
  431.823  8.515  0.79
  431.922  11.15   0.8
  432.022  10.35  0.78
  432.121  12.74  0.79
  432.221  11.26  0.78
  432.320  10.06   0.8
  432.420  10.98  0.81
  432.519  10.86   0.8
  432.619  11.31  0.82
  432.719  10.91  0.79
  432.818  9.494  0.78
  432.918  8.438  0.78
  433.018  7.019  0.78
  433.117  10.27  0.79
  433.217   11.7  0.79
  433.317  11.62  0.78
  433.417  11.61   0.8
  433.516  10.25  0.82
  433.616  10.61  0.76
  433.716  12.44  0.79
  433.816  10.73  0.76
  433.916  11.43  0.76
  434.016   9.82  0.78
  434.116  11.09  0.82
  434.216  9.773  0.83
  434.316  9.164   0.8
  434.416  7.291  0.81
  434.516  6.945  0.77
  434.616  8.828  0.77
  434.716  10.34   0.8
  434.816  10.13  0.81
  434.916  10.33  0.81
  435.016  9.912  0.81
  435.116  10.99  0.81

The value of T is 10.73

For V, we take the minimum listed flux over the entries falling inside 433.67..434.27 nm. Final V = 9.773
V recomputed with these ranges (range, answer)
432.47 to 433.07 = 7.019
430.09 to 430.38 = 7.953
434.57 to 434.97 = 8.828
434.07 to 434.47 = 7.291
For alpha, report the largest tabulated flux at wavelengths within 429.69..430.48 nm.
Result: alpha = 11.11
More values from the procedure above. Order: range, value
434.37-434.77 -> 10.34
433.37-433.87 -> 12.44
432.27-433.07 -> 11.31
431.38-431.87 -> 9.366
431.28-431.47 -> 8.322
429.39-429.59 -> 9.46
